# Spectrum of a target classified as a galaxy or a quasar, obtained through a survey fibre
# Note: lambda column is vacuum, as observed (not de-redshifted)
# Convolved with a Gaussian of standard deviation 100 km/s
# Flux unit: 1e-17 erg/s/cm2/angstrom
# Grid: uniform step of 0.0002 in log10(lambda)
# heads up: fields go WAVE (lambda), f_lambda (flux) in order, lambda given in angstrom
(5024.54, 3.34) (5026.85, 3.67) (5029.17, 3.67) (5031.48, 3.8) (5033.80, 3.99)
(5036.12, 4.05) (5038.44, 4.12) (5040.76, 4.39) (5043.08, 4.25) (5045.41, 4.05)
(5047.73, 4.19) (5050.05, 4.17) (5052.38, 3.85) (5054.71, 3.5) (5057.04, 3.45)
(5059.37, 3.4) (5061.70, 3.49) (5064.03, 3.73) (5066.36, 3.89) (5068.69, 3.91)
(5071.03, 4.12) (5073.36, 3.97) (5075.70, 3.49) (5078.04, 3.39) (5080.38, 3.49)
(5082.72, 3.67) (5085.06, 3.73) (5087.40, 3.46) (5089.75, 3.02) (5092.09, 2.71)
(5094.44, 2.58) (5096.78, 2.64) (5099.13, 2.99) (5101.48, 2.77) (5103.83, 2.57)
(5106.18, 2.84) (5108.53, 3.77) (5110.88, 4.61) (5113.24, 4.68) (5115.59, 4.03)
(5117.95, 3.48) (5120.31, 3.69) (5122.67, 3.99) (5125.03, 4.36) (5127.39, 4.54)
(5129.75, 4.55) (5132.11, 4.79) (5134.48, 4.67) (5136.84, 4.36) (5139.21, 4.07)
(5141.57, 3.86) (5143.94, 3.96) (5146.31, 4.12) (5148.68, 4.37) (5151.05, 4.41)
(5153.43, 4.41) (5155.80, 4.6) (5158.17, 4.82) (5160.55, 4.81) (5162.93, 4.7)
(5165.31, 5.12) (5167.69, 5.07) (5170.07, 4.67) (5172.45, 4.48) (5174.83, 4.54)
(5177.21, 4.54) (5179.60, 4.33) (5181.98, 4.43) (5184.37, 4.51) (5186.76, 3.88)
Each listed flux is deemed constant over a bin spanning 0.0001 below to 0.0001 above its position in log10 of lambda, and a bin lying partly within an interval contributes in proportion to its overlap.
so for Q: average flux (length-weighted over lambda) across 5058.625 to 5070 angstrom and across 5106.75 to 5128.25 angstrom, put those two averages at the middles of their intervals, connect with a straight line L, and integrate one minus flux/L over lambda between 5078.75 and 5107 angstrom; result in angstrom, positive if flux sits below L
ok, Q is 6.2 angstrom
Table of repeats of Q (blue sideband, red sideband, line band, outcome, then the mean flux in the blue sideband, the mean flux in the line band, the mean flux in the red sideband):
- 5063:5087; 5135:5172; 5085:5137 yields 5.4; 3.73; 3.68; 4.49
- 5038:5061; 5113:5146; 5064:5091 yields 2.5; 3.92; 3.65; 4.2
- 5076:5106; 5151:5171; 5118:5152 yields -1.0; 3.09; 4.24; 4.75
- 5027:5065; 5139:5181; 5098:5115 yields 3.0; 3.88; 3.48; 4.5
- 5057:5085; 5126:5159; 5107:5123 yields 0.4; 3.68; 4.01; 4.39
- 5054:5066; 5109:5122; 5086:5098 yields 3.0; 3.54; 2.9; 4.07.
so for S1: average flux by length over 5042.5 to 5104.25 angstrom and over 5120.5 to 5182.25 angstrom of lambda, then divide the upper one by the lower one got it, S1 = 1.28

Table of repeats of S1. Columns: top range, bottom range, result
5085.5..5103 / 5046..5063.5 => 0.78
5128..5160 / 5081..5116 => 1.32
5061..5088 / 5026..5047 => 0.92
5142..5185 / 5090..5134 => 1.24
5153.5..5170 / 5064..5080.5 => 1.28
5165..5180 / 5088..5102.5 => 1.66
